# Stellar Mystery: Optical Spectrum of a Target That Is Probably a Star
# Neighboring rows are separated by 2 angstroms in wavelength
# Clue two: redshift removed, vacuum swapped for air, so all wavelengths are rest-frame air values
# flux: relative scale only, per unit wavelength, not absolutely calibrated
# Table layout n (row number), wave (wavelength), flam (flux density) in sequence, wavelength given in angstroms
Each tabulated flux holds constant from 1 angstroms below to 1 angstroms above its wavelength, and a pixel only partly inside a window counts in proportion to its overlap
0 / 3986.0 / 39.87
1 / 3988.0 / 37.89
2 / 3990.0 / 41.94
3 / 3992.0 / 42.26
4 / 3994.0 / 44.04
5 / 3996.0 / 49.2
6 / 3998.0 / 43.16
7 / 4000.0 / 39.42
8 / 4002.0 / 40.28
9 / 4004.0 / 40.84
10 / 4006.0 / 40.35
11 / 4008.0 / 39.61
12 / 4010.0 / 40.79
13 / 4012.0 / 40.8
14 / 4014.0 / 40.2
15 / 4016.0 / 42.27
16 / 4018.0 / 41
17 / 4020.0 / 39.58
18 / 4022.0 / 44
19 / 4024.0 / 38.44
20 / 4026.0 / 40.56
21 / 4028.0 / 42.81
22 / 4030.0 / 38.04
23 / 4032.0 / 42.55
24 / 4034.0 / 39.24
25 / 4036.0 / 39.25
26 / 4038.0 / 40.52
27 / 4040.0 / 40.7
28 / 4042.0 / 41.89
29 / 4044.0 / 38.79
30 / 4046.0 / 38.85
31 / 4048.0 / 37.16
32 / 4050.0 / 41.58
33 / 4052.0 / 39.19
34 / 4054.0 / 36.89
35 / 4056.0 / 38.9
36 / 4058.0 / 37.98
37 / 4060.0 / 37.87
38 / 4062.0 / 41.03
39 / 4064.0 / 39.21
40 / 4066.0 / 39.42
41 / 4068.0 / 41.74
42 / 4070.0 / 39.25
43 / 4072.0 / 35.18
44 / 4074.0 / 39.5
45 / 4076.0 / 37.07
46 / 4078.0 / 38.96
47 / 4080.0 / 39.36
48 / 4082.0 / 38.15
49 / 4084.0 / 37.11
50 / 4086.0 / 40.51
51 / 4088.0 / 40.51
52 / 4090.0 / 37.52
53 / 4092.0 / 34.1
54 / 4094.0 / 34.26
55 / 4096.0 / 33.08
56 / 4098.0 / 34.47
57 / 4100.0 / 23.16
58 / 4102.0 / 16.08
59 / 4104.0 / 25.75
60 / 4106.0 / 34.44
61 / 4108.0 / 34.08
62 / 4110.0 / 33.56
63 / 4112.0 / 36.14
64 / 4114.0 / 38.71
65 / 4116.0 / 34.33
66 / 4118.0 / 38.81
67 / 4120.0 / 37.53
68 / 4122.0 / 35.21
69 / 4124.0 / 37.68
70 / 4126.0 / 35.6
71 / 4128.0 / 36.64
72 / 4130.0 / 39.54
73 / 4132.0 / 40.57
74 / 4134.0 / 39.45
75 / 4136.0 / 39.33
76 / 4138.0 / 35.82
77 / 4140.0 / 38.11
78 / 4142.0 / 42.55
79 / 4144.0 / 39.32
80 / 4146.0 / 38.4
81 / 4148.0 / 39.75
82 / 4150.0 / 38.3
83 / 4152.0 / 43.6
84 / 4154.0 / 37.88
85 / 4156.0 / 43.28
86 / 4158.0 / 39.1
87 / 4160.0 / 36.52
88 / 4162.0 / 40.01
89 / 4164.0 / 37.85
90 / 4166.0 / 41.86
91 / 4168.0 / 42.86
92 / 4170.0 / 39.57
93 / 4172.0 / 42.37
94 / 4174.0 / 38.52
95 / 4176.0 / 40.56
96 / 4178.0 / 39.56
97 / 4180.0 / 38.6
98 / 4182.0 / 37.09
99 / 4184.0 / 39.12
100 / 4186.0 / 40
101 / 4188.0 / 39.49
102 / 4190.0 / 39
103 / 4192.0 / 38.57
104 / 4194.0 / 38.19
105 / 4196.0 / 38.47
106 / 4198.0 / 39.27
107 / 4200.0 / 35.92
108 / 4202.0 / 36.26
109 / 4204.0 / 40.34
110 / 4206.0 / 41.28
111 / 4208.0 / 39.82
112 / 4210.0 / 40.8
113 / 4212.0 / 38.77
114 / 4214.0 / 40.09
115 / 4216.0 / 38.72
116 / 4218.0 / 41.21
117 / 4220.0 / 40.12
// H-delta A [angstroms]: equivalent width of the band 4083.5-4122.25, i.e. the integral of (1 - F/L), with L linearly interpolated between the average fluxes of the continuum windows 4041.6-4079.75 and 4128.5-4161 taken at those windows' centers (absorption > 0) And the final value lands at 5.2 angstroms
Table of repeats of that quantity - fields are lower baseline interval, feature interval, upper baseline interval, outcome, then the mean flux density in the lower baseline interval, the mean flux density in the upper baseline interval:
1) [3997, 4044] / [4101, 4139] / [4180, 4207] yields 4.1 angstroms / 40.7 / 38.7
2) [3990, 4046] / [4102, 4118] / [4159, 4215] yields 2.8 angstroms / 41.1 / 39.3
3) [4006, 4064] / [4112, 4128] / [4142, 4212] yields 1.2 angstroms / 40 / 39.5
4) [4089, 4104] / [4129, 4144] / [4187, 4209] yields -2.6 angstroms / 30.1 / 38.8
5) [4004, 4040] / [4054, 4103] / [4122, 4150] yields 3.9 angstroms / 40.6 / 38.5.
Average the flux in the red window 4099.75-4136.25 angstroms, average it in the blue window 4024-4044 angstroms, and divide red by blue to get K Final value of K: 0.9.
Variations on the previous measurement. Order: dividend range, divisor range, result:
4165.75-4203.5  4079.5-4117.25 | 1.16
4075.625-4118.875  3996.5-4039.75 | 0.85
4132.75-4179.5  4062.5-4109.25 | 1.12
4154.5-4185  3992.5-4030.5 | 0.96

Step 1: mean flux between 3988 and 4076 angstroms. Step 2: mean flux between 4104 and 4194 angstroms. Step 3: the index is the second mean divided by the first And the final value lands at 1.0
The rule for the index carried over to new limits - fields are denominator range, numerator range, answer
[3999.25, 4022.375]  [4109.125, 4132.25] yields 0.91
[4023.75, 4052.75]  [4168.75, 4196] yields 0.98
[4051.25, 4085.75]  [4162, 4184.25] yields 1.03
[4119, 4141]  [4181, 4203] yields 1.01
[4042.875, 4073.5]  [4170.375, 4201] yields 1.00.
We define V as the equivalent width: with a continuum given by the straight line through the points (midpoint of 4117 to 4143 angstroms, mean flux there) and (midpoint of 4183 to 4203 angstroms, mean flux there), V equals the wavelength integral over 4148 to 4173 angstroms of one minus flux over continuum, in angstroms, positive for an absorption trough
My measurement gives -1.3 angstroms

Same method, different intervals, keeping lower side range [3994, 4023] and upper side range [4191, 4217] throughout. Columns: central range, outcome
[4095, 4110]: 4.2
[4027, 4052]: 0.7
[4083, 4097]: 1.3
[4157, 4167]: 0.1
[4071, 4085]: 1.0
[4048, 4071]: 0.9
